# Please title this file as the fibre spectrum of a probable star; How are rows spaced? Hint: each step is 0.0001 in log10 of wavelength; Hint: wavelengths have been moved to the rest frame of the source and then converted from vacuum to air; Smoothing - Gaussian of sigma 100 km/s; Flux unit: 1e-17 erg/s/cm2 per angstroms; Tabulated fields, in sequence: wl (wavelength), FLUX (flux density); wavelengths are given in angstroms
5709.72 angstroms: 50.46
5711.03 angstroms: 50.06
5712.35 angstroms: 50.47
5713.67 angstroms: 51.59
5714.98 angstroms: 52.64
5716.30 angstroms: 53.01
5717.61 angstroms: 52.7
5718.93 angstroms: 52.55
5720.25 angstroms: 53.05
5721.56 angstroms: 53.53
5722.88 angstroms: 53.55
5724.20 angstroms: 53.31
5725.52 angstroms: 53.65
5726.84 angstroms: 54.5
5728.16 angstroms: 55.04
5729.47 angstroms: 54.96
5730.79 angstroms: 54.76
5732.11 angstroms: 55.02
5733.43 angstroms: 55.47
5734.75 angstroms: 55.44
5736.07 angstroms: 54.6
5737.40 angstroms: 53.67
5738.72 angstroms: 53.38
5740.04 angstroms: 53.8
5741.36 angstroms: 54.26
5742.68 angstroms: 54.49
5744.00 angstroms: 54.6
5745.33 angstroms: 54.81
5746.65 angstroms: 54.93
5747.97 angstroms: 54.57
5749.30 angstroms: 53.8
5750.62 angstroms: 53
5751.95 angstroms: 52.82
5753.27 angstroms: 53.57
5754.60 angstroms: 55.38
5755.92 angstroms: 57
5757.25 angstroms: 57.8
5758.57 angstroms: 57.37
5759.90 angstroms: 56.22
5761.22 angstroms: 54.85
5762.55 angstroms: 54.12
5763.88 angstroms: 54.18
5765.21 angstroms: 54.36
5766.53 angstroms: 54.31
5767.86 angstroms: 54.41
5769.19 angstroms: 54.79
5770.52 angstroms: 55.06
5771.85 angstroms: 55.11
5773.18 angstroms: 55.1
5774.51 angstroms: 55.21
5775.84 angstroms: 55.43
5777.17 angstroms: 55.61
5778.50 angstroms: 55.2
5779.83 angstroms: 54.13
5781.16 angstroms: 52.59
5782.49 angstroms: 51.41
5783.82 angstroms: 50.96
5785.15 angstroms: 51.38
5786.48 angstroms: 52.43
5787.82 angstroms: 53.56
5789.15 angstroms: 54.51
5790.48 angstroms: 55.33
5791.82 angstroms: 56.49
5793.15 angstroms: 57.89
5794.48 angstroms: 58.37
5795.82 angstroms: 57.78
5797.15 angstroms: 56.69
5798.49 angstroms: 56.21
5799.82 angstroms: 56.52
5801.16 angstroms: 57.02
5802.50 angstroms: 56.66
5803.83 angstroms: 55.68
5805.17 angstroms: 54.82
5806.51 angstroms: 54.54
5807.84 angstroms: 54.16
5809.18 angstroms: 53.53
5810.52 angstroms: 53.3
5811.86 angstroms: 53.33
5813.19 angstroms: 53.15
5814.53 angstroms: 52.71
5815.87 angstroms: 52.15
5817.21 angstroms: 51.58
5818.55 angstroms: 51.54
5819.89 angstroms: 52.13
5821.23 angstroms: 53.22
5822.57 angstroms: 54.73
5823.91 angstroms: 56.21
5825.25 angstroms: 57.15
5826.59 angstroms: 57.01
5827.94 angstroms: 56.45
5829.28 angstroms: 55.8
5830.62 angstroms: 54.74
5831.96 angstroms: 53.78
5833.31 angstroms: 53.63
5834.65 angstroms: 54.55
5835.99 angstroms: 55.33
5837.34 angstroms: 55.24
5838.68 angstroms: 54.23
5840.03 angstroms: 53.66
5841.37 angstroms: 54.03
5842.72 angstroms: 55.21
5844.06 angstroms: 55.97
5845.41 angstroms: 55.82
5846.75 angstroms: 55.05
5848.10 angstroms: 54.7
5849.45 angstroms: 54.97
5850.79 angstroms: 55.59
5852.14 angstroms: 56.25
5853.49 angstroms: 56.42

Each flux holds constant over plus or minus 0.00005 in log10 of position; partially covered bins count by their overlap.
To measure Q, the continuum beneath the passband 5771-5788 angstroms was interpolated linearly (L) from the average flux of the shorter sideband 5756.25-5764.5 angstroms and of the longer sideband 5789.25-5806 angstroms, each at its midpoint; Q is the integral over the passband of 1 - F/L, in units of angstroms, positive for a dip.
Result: 0.7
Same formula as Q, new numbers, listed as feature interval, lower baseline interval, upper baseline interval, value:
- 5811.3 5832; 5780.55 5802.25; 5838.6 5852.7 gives 0.34 angstroms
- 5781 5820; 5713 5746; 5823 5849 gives 0.30 angstroms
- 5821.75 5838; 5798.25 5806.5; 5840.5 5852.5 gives 0.05 angstroms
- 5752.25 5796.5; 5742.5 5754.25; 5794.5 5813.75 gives -0.19 angstroms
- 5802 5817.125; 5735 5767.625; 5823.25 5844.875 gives 0.32 angstroms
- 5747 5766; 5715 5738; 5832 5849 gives -0.26 angstroms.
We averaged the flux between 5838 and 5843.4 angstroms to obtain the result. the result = 54.3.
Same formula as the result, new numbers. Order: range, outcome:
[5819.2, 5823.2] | 53.3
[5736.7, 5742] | 53.7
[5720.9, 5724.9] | 53.5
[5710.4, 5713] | 50.2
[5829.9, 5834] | 54.1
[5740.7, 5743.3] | 54.4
